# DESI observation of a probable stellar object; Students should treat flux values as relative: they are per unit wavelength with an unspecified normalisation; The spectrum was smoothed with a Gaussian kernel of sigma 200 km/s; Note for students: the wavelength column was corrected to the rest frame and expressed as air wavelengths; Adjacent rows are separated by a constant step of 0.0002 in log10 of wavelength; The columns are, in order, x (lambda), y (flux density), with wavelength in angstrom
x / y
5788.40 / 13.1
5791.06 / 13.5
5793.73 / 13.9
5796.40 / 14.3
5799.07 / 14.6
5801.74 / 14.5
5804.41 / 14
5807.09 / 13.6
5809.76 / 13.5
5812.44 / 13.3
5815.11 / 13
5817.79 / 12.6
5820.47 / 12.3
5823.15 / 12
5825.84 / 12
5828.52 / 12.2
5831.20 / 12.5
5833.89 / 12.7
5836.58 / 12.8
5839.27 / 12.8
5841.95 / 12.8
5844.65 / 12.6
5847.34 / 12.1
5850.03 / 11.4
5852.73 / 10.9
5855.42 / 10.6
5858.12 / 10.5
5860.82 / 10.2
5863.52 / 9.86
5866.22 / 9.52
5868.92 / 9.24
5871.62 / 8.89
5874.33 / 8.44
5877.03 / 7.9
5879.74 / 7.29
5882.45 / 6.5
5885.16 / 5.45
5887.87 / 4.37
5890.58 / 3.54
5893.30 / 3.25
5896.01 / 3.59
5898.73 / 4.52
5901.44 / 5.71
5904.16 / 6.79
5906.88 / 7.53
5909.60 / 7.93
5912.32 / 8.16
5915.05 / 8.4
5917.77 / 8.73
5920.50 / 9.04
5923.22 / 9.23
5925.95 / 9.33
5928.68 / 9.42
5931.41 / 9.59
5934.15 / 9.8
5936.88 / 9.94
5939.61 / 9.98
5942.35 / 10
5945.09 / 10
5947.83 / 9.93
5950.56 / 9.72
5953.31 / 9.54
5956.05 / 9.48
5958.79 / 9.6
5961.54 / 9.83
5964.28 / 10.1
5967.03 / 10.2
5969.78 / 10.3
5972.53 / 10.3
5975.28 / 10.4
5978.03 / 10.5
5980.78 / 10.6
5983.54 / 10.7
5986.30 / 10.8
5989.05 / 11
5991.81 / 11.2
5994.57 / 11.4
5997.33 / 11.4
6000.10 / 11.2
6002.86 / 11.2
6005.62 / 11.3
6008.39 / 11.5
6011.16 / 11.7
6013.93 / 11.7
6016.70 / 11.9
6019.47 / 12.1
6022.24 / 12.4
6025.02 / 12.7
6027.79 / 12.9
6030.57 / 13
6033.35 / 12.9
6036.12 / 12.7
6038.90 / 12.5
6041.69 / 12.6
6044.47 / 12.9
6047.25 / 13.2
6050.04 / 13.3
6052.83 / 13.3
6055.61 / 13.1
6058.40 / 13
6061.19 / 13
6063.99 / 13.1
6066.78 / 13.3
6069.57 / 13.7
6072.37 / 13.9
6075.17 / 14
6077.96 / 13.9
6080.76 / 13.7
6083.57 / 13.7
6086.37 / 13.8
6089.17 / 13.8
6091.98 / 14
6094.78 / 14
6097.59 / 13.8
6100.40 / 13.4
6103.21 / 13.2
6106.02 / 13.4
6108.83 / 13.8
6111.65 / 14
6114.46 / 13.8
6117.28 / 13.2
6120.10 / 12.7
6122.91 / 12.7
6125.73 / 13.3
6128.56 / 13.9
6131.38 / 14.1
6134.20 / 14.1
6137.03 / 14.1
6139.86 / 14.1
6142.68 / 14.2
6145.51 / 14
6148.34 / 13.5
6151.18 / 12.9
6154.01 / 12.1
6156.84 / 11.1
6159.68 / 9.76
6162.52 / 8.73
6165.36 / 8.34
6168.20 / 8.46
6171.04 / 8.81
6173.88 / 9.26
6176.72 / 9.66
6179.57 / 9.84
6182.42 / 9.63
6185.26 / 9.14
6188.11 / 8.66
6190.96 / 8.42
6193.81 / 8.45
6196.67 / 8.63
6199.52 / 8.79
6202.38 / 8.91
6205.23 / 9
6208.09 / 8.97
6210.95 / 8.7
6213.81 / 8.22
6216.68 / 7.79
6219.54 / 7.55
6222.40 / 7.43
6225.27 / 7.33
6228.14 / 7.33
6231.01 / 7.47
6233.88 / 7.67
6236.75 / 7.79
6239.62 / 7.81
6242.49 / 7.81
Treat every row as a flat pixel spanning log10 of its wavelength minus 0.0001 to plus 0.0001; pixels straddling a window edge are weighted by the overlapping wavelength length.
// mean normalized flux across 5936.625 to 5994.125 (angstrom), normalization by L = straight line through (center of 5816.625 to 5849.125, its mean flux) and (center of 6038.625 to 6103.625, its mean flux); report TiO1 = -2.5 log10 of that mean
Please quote 0.261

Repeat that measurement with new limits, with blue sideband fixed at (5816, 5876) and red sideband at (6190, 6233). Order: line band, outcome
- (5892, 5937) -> 0.36 mag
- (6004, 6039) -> -0.24 mag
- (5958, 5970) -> 0.03 mag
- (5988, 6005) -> -0.12 mag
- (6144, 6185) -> -0.21 mag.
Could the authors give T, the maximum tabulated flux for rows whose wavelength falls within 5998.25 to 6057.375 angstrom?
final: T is 13.3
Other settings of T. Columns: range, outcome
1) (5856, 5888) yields 10.5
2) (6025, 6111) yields 14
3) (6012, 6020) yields 12.1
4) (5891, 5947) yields 10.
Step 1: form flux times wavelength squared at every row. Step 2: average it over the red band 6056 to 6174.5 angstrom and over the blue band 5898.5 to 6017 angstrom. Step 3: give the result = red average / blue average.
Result 1.37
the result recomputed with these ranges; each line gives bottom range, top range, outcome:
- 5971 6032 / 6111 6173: 1.12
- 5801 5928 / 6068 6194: 1.38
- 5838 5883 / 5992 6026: 1.21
